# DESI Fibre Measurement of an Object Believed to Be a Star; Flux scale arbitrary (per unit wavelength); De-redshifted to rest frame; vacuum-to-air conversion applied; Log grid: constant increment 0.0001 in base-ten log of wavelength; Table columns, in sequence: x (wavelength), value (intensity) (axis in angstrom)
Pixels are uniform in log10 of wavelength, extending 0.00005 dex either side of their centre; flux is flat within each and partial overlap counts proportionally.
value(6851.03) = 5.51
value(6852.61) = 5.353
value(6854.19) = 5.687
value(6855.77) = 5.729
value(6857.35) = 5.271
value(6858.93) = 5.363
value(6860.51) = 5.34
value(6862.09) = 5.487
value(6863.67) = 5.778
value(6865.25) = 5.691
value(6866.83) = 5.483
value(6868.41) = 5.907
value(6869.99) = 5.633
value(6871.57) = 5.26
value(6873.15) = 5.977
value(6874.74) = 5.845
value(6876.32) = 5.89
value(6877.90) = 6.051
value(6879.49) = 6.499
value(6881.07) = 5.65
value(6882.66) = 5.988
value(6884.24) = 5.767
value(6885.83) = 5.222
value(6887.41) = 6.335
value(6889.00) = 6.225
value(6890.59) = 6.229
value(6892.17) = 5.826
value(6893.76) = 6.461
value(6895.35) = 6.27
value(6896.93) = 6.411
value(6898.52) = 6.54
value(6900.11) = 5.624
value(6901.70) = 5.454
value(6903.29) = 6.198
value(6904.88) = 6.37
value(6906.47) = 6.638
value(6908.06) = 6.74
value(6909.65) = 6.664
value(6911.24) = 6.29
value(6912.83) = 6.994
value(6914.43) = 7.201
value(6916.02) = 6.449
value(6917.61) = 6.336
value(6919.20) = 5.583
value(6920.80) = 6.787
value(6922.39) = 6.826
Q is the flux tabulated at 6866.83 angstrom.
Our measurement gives 5.483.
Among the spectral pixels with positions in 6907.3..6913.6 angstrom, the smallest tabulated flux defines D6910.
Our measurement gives 6.29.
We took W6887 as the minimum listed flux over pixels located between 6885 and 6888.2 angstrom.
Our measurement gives 5.222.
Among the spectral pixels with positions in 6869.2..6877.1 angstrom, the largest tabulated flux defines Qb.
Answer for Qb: 5.977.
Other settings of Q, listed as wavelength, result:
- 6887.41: 6.335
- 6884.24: 5.767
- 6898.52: 6.54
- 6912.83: 6.994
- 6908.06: 6.74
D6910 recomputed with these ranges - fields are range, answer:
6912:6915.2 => 6.994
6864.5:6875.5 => 5.26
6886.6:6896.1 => 5.826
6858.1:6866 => 5.34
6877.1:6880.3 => 6.051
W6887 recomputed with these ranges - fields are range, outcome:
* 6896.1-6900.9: 5.624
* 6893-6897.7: 6.27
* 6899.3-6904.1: 5.454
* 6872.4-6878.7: 5.845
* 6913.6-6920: 5.583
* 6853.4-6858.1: 5.271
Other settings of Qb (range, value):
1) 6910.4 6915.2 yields 7.201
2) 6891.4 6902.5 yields 6.54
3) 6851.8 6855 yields 5.687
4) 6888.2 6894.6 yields 6.461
